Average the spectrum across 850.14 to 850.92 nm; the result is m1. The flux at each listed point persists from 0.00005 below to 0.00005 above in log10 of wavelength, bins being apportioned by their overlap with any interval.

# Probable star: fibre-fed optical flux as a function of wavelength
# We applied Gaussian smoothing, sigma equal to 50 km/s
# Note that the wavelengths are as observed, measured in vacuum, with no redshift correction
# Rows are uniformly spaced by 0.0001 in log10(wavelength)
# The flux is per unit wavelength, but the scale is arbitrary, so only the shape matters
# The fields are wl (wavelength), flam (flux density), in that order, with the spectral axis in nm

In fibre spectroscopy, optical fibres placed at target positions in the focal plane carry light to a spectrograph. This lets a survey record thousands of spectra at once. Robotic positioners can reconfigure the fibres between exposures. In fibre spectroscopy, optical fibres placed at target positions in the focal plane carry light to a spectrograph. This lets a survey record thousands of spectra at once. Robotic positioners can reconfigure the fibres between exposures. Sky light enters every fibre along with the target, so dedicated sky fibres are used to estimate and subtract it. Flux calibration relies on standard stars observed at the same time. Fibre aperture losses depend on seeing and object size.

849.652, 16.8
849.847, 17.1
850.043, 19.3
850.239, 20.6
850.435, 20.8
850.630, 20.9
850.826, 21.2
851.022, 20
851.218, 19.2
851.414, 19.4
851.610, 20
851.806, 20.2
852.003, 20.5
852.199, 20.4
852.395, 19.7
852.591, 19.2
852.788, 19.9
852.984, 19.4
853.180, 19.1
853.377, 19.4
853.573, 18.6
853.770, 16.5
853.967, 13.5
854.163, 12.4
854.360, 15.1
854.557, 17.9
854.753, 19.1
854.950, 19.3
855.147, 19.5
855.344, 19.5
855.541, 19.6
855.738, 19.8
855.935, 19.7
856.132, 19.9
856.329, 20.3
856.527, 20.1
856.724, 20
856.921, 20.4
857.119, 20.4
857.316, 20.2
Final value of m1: 20.9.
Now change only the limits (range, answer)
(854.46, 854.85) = 18.5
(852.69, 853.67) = 19.3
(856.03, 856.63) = 20.1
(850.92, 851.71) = 19.7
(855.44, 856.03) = 19.7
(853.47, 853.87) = 17.5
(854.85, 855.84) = 19.5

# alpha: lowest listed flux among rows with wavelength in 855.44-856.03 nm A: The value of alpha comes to 19.6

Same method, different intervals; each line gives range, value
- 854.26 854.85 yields 15.1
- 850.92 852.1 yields 19.2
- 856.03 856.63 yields 19.9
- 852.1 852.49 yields 19.7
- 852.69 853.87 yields 16.5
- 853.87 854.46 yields 12.4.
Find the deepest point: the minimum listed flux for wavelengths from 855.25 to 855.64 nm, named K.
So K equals 19.5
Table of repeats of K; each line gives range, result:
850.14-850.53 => 20.6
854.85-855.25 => 19.3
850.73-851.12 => 20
